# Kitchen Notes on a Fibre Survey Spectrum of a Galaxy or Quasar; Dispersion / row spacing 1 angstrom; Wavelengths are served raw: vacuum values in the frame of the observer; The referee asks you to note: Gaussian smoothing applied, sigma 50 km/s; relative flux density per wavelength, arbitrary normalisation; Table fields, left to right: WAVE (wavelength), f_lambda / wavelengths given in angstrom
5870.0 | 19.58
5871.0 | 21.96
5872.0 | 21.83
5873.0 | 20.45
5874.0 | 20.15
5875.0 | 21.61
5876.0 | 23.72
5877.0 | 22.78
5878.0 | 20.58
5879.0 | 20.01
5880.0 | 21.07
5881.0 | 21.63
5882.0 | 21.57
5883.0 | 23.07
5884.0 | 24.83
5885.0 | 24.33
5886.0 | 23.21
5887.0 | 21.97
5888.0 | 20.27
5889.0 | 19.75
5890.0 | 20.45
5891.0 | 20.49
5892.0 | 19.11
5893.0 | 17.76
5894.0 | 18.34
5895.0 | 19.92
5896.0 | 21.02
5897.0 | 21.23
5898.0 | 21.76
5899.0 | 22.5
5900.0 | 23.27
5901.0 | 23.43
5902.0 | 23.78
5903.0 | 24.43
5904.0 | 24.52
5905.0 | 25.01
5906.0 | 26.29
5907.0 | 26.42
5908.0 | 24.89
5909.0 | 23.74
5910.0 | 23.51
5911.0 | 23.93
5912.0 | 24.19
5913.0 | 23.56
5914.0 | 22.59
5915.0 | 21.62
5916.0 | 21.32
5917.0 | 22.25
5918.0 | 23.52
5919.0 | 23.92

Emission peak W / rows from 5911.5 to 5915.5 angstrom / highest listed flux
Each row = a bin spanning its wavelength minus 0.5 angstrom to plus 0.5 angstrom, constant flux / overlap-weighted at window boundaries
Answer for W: 24.19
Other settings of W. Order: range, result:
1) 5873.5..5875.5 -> 21.61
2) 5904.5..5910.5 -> 26.42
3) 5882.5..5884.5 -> 24.83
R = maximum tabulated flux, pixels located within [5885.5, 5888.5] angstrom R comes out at 23.21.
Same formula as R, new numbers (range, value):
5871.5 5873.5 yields 21.83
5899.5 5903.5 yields 24.43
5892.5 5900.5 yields 23.27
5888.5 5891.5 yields 20.49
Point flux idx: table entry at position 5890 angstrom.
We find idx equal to 20.45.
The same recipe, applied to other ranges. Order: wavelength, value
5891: 20.49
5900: 23.27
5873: 20.45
